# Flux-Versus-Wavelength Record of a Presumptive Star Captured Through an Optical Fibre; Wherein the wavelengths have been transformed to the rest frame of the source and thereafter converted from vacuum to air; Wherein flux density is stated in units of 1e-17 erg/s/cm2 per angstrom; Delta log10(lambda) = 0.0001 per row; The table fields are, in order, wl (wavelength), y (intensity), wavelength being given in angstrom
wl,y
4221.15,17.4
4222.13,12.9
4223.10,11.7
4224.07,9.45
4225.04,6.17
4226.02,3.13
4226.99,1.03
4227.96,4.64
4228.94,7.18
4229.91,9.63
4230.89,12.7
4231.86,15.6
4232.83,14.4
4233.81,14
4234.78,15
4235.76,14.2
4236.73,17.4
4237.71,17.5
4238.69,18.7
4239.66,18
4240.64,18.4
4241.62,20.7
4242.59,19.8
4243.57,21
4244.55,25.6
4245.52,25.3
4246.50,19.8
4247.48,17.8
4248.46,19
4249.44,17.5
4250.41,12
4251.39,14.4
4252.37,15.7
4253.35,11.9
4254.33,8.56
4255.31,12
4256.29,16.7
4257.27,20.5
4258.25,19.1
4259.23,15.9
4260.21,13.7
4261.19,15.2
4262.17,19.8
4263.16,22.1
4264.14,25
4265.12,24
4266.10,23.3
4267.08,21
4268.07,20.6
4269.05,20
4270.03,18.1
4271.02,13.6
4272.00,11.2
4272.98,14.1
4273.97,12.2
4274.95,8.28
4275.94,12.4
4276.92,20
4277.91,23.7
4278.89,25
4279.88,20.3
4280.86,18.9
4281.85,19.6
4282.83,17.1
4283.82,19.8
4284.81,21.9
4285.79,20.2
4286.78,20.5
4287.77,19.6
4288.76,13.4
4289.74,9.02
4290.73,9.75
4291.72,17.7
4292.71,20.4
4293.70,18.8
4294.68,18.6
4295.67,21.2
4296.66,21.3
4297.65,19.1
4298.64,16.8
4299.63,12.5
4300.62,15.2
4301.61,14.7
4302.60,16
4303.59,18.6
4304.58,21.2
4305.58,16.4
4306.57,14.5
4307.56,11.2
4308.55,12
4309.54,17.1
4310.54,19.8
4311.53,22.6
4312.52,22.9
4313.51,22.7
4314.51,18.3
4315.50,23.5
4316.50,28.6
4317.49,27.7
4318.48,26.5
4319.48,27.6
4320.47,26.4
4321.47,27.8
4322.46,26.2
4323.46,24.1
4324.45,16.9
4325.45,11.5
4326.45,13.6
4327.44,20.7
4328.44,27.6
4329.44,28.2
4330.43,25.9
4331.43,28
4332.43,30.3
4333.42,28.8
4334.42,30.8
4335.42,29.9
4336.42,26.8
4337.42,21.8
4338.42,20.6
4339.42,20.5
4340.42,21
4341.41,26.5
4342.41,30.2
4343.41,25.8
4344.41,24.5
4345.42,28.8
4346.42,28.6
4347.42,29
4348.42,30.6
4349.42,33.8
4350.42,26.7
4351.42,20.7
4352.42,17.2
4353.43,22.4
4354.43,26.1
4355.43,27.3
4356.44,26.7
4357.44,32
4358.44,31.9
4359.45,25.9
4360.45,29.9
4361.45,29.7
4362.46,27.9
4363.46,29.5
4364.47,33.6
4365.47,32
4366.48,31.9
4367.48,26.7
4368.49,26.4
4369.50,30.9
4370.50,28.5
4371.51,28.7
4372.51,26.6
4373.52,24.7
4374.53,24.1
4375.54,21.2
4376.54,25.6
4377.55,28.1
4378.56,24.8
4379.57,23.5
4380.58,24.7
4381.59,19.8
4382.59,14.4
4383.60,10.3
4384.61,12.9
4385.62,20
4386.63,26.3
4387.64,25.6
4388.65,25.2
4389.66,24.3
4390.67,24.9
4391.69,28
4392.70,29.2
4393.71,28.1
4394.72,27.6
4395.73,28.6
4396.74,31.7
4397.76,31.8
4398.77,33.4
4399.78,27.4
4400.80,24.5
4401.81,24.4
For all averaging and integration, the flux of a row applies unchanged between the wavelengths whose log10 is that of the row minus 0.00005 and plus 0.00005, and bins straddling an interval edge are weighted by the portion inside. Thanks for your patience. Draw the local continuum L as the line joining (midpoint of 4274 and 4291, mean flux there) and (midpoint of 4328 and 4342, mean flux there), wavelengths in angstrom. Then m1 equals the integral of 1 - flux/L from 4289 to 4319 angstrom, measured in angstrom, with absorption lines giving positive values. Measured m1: 3.9 angstrom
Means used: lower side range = 17.6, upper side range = 26.2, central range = 18.5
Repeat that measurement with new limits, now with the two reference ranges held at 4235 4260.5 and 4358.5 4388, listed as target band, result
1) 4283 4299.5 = 1.9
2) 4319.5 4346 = -2.3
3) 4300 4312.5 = 2.6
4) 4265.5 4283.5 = 1.2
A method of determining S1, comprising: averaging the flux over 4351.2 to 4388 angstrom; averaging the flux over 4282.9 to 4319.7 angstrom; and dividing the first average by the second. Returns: 1.35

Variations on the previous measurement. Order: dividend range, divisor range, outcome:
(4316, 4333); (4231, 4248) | 1.34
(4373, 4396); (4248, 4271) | 1.34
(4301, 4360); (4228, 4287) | 1.37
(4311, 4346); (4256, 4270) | 1.25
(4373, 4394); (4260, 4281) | 1.26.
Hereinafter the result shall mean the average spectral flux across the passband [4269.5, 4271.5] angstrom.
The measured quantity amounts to 15.9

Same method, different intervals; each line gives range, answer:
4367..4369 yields 26.4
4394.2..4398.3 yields 30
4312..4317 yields 23.2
